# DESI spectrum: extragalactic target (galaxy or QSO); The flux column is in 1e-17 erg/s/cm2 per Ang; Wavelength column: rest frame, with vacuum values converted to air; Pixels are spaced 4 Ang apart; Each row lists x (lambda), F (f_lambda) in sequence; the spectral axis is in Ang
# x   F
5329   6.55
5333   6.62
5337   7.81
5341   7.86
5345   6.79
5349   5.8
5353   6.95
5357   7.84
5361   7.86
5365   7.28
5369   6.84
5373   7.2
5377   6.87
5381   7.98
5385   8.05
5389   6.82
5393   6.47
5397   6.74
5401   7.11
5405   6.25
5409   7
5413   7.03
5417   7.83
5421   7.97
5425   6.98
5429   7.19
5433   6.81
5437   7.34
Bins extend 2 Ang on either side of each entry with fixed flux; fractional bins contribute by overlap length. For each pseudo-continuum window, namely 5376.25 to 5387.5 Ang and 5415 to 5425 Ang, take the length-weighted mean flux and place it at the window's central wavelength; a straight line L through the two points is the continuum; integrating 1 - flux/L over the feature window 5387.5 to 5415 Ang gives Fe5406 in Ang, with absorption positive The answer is 3.3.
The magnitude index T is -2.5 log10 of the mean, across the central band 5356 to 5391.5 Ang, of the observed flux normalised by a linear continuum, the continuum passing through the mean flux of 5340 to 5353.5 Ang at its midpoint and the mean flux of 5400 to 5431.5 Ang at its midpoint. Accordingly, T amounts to -0.07 mag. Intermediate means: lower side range 6.76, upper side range 7.17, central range 7.39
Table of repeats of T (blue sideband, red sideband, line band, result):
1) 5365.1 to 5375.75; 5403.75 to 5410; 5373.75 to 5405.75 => -0.04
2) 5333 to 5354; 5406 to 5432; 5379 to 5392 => -0.06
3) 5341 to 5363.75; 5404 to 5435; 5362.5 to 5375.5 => 0.00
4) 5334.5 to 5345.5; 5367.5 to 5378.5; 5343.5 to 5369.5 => 0.03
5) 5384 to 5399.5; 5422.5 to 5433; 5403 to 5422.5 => -0.03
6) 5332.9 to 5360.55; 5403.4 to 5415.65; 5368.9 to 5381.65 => -0.03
